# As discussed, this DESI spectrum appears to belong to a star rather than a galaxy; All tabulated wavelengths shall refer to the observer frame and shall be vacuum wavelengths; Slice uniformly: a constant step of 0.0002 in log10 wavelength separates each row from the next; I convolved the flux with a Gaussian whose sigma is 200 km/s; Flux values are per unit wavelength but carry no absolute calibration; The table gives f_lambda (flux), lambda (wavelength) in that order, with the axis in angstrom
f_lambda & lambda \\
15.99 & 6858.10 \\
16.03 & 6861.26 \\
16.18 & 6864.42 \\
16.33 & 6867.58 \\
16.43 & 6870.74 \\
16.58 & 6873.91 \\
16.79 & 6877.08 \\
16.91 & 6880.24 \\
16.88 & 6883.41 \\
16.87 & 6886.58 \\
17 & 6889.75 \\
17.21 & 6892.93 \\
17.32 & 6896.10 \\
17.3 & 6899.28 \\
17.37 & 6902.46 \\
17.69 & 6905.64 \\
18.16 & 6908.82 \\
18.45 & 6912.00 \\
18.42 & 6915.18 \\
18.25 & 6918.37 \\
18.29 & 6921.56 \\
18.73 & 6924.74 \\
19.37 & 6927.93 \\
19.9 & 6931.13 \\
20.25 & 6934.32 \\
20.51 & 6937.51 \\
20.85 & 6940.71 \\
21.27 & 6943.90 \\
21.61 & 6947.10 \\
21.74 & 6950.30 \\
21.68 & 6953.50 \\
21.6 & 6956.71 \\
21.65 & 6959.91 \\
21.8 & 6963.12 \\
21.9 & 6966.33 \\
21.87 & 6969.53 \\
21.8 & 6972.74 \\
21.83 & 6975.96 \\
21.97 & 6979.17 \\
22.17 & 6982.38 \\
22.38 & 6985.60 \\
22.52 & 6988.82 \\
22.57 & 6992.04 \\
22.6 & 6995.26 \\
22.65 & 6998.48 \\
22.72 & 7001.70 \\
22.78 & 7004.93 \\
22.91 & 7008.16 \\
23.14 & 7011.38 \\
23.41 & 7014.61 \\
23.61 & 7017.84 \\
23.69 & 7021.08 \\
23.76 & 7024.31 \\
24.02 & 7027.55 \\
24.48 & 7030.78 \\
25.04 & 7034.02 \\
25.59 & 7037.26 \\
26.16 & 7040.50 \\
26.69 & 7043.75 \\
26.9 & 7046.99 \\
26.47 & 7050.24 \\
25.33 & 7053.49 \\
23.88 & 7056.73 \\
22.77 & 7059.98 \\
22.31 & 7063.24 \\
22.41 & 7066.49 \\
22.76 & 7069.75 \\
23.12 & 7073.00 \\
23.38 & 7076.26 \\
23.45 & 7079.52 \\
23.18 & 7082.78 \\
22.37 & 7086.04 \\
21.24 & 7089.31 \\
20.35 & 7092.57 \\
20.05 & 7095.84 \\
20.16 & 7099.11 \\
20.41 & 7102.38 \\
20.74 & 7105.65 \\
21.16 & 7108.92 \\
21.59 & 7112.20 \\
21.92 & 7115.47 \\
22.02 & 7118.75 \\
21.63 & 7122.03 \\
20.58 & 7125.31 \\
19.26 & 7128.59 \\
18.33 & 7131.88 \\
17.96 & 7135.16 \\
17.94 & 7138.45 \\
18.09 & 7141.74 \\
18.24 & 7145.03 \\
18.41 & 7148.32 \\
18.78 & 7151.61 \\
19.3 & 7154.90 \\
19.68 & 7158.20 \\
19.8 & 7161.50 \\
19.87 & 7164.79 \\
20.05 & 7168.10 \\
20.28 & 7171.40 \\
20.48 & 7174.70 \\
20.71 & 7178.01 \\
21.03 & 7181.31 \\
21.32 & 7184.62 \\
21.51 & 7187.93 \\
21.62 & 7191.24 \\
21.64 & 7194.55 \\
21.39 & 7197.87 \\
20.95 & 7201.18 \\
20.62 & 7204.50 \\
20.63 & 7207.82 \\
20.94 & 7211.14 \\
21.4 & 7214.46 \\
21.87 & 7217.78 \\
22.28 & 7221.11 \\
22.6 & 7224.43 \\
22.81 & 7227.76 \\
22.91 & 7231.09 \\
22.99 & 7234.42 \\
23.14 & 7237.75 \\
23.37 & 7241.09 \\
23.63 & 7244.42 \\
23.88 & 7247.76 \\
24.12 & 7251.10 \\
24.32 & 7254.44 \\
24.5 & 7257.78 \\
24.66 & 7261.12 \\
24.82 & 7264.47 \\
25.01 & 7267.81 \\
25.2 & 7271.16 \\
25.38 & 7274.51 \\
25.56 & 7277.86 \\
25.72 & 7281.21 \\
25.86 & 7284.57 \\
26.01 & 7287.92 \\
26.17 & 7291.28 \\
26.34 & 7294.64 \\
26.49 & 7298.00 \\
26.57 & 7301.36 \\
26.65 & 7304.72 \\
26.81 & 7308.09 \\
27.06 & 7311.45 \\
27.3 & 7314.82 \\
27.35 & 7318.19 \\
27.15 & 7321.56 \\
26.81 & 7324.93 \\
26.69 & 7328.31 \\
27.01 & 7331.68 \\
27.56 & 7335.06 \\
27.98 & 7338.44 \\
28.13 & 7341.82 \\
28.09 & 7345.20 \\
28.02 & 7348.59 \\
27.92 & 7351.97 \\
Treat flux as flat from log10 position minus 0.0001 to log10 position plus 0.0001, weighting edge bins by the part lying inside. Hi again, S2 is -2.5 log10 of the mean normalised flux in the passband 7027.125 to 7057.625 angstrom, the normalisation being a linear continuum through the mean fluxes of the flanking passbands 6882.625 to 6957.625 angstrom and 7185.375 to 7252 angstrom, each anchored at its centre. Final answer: -0.25 mag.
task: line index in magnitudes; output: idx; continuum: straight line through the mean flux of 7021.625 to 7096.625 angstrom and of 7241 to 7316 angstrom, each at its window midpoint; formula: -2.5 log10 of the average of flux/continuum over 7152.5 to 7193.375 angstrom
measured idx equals 0.20 mag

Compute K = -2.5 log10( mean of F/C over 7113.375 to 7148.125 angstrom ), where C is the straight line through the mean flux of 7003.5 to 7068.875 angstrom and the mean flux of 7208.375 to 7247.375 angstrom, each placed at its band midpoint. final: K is 0.19 mag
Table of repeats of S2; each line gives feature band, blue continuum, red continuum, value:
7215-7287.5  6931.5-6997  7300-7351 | 0.092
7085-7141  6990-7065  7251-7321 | 0.206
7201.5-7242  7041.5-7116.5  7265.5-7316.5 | 0.137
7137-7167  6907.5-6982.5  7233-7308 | 0.232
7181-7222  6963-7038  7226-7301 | 0.142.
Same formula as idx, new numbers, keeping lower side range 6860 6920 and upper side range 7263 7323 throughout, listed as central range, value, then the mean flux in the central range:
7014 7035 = -0.19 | 24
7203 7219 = 0.16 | 21.1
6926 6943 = -0.11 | 20.2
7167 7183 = 0.15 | 20.5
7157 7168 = 0.17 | 19.8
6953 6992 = -0.16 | 22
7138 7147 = 0.25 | 18.1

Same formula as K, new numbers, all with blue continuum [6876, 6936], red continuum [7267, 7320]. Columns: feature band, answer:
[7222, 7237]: 0.09 mag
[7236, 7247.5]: 0.08 mag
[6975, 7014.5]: -0.14 mag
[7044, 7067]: -0.16 mag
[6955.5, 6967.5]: -0.14 mag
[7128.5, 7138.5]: 0.24 mag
